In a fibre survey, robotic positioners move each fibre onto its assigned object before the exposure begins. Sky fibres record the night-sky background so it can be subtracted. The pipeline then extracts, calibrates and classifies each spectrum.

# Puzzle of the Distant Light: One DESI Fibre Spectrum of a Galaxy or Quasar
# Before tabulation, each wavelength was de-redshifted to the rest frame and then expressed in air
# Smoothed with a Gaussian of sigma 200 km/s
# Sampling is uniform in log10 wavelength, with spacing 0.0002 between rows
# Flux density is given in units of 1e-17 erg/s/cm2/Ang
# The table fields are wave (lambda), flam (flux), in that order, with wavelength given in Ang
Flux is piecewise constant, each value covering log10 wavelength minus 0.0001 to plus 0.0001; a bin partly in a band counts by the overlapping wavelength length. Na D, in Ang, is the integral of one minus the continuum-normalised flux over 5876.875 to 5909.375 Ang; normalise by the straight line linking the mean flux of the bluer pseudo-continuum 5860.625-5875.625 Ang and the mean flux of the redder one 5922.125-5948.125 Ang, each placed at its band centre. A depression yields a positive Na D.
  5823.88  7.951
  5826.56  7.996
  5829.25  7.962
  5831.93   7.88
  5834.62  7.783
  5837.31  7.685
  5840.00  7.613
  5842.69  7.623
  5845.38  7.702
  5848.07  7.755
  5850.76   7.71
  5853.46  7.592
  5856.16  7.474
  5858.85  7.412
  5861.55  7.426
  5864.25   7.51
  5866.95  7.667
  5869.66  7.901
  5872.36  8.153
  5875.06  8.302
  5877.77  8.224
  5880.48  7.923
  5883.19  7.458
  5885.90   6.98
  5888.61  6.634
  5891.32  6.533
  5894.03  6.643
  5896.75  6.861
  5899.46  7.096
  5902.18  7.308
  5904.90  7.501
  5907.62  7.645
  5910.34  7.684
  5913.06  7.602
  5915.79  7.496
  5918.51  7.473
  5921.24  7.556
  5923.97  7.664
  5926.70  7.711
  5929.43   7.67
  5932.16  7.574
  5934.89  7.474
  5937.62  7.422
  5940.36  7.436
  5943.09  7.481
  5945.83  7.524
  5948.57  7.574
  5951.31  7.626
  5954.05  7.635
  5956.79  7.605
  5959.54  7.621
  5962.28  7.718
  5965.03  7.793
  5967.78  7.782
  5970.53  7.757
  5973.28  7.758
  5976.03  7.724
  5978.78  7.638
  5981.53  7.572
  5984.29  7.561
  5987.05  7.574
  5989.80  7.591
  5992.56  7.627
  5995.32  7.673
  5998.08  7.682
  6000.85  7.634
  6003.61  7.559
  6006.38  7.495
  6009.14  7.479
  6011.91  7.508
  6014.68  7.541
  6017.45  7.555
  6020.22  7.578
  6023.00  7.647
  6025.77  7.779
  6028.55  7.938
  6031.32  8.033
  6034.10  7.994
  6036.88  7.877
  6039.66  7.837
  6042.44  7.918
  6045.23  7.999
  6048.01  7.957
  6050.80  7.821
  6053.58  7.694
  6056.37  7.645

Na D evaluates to 2.07 Ang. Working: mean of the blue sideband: 7.81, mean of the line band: 7.23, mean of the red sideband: 7.55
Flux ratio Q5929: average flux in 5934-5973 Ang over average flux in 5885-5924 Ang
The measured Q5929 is 1.1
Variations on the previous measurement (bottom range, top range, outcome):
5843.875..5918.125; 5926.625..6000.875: 1.02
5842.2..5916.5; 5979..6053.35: 1.03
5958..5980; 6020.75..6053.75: 1.02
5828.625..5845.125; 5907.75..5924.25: 0.98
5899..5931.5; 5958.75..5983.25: 1.02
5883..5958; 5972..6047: 1.04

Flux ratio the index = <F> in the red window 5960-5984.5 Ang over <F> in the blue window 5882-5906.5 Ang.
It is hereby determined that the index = 1.10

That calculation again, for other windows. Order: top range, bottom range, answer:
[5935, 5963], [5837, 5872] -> 0.99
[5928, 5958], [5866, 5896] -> 1.01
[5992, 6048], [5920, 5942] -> 1.02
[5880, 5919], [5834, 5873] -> 0.95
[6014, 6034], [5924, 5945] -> 1.03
